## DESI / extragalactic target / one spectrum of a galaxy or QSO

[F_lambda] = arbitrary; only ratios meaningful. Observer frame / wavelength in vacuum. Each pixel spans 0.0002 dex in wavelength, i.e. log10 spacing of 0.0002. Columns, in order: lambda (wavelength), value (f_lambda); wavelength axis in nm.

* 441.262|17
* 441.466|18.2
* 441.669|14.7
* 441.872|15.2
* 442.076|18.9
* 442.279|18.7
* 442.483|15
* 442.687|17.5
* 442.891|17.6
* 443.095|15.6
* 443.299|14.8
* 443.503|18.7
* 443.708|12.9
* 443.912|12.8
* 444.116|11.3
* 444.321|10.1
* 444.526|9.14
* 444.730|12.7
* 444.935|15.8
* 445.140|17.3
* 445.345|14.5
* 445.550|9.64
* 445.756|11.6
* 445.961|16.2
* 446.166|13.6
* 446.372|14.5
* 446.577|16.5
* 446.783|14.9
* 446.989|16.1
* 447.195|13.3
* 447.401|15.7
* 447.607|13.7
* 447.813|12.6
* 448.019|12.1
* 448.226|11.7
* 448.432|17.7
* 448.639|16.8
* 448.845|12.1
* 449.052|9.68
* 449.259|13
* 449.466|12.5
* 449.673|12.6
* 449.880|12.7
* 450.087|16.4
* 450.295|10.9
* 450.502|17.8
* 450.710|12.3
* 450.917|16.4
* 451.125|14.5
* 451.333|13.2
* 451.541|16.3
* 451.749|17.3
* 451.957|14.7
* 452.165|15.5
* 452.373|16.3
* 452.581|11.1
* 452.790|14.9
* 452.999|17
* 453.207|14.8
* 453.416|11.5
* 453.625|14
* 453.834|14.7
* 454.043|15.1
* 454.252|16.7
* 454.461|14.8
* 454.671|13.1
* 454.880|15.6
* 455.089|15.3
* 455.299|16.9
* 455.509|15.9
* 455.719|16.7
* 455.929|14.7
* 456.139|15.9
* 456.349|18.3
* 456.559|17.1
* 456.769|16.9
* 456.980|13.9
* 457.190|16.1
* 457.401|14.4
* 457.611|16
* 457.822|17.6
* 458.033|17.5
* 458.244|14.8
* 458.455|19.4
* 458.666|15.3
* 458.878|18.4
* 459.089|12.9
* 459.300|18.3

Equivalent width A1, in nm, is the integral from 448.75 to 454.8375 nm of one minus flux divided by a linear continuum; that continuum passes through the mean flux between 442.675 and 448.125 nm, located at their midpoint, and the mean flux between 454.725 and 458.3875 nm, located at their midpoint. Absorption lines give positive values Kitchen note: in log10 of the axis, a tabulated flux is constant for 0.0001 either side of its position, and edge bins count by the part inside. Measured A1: 0.40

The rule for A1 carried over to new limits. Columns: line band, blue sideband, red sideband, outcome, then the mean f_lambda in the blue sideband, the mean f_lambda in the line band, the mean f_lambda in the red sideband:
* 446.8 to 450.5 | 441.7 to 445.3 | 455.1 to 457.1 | 0.43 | 14.9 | 13.7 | 16.2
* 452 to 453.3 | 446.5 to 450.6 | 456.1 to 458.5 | 0.01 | 13.9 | 14.9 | 16.4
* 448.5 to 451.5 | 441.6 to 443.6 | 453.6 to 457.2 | 0.44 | 16.7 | 13.7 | 15.7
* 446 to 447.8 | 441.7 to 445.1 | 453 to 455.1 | 0.01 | 14.8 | 14.7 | 14.7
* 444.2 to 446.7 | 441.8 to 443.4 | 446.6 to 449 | 0.30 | 16.7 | 13.5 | 14.2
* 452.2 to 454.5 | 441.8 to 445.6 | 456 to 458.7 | 0.18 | 14.7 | 14.7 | 16.4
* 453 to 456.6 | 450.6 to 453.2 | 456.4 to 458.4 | 0.05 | 15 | 15.4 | 16.2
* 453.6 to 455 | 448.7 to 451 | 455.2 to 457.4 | 0.03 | 13.3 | 14.9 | 16.1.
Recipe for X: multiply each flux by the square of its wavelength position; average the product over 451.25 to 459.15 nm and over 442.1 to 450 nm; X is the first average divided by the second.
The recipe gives 1.2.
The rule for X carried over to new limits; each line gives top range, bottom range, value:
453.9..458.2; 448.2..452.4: 1.14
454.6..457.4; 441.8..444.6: 1.13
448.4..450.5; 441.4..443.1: 0.83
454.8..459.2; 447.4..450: 1.27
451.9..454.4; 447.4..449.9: 1.13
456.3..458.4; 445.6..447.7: 1.18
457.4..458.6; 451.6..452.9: 1.15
